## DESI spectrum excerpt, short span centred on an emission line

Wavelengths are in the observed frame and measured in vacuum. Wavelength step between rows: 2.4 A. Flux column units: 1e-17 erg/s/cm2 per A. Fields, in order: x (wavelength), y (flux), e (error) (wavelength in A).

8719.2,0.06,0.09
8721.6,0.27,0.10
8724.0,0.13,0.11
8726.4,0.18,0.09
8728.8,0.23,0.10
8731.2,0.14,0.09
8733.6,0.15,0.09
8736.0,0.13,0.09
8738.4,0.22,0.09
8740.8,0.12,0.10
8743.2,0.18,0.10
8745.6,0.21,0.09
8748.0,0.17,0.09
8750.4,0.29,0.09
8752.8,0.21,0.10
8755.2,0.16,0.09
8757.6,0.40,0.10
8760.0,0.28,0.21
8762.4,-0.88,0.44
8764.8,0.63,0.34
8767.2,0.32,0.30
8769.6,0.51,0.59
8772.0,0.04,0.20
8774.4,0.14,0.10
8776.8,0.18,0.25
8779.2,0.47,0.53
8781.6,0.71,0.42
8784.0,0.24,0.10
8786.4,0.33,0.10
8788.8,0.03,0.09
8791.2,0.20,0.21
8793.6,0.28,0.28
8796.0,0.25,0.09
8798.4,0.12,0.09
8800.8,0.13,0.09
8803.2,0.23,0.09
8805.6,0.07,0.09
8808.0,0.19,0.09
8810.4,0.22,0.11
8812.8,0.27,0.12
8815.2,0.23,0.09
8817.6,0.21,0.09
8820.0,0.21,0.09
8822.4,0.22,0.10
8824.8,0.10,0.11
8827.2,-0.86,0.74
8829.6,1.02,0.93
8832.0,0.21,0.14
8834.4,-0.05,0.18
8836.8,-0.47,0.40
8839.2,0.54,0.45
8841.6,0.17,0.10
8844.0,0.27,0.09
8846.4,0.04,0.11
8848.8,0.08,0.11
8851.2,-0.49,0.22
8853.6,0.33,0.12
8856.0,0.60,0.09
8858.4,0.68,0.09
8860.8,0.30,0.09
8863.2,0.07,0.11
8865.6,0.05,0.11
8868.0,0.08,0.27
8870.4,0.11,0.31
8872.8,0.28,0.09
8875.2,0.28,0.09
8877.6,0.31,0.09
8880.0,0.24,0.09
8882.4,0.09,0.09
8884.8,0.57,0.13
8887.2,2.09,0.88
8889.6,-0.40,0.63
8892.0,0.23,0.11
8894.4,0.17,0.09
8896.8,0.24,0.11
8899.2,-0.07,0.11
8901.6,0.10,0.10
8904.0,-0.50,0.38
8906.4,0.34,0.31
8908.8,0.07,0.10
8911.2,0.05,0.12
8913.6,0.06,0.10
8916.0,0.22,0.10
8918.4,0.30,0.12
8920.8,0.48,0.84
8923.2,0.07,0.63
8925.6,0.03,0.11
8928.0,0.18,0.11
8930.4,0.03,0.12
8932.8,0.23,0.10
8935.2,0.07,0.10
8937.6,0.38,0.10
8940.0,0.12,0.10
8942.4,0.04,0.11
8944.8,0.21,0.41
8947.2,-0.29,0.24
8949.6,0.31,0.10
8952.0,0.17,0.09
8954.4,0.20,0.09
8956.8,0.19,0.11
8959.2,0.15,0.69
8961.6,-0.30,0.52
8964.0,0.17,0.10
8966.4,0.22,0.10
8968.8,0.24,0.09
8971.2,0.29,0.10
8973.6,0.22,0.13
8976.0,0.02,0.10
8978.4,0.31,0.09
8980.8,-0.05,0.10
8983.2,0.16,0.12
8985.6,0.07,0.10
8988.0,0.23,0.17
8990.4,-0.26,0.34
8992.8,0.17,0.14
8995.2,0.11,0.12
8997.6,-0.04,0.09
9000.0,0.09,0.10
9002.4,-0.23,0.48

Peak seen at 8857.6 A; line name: Hbeta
